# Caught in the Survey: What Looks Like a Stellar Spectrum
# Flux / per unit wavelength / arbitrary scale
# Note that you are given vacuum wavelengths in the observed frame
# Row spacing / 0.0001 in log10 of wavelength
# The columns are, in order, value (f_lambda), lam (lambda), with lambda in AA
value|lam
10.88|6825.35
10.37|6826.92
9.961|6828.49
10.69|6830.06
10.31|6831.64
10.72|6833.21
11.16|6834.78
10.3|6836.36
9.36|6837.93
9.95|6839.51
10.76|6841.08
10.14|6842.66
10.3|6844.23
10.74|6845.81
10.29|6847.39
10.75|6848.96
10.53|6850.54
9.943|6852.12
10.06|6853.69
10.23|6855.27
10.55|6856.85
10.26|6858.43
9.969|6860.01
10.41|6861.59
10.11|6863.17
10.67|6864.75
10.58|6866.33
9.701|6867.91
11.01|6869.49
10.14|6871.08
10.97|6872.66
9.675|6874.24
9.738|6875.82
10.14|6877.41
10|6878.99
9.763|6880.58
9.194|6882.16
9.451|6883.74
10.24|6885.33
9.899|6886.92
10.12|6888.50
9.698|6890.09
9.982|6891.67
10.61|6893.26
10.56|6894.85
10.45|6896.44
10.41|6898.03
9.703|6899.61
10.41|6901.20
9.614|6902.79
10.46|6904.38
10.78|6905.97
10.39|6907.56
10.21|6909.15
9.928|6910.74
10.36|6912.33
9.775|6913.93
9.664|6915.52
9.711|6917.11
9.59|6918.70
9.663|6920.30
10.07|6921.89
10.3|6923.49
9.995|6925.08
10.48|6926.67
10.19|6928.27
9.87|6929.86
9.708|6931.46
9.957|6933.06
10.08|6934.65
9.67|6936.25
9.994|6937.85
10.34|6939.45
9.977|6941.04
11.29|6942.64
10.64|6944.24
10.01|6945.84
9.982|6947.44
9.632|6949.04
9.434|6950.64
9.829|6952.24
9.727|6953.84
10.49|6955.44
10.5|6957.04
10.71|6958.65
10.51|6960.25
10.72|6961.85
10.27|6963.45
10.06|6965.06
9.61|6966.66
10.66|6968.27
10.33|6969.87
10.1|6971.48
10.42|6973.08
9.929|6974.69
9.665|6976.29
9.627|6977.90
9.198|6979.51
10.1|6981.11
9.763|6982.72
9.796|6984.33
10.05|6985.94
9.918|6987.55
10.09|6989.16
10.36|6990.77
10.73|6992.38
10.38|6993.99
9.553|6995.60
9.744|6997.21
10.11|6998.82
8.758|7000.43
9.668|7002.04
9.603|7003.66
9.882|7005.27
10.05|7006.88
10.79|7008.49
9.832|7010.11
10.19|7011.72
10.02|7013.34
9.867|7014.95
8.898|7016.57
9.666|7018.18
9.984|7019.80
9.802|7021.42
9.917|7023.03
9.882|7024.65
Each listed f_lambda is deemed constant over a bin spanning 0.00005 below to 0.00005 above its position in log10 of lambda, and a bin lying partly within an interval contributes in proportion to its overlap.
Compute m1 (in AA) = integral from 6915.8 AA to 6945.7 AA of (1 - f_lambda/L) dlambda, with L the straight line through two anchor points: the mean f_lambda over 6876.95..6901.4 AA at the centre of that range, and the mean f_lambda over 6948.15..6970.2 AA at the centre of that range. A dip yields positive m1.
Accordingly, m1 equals 0.1 AA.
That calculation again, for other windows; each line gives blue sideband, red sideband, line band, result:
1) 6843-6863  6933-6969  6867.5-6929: 1.1 AA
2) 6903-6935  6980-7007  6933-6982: -0.7 AA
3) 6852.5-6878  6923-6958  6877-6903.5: 0.5 AA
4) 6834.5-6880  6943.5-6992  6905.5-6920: 0.2 AA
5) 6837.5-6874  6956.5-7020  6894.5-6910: -0.1 AA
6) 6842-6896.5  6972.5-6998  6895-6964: -0.4 AA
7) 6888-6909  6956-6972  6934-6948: 0.1 AA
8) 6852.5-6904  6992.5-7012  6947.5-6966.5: -0.3 AA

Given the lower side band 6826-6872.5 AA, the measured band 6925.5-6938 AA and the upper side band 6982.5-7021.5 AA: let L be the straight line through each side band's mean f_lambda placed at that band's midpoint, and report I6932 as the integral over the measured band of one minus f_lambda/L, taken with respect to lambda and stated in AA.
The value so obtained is 0.1 AA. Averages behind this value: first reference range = 10.4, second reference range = 9.9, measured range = 9.99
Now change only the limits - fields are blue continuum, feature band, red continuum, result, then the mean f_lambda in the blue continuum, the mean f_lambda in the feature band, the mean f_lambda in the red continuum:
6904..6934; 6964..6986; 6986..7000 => 0.3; 10.1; 9.95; 10.1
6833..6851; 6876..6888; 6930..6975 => 0.6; 10.4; 9.81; 10.2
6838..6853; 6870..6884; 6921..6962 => 0.5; 10.3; 9.94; 10.1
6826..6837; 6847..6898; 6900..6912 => 0.9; 10.5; 10.2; 10.2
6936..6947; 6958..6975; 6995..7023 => -0.3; 10.3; 10.3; 9.8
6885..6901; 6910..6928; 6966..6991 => 0.3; 10.2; 9.96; 9.97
